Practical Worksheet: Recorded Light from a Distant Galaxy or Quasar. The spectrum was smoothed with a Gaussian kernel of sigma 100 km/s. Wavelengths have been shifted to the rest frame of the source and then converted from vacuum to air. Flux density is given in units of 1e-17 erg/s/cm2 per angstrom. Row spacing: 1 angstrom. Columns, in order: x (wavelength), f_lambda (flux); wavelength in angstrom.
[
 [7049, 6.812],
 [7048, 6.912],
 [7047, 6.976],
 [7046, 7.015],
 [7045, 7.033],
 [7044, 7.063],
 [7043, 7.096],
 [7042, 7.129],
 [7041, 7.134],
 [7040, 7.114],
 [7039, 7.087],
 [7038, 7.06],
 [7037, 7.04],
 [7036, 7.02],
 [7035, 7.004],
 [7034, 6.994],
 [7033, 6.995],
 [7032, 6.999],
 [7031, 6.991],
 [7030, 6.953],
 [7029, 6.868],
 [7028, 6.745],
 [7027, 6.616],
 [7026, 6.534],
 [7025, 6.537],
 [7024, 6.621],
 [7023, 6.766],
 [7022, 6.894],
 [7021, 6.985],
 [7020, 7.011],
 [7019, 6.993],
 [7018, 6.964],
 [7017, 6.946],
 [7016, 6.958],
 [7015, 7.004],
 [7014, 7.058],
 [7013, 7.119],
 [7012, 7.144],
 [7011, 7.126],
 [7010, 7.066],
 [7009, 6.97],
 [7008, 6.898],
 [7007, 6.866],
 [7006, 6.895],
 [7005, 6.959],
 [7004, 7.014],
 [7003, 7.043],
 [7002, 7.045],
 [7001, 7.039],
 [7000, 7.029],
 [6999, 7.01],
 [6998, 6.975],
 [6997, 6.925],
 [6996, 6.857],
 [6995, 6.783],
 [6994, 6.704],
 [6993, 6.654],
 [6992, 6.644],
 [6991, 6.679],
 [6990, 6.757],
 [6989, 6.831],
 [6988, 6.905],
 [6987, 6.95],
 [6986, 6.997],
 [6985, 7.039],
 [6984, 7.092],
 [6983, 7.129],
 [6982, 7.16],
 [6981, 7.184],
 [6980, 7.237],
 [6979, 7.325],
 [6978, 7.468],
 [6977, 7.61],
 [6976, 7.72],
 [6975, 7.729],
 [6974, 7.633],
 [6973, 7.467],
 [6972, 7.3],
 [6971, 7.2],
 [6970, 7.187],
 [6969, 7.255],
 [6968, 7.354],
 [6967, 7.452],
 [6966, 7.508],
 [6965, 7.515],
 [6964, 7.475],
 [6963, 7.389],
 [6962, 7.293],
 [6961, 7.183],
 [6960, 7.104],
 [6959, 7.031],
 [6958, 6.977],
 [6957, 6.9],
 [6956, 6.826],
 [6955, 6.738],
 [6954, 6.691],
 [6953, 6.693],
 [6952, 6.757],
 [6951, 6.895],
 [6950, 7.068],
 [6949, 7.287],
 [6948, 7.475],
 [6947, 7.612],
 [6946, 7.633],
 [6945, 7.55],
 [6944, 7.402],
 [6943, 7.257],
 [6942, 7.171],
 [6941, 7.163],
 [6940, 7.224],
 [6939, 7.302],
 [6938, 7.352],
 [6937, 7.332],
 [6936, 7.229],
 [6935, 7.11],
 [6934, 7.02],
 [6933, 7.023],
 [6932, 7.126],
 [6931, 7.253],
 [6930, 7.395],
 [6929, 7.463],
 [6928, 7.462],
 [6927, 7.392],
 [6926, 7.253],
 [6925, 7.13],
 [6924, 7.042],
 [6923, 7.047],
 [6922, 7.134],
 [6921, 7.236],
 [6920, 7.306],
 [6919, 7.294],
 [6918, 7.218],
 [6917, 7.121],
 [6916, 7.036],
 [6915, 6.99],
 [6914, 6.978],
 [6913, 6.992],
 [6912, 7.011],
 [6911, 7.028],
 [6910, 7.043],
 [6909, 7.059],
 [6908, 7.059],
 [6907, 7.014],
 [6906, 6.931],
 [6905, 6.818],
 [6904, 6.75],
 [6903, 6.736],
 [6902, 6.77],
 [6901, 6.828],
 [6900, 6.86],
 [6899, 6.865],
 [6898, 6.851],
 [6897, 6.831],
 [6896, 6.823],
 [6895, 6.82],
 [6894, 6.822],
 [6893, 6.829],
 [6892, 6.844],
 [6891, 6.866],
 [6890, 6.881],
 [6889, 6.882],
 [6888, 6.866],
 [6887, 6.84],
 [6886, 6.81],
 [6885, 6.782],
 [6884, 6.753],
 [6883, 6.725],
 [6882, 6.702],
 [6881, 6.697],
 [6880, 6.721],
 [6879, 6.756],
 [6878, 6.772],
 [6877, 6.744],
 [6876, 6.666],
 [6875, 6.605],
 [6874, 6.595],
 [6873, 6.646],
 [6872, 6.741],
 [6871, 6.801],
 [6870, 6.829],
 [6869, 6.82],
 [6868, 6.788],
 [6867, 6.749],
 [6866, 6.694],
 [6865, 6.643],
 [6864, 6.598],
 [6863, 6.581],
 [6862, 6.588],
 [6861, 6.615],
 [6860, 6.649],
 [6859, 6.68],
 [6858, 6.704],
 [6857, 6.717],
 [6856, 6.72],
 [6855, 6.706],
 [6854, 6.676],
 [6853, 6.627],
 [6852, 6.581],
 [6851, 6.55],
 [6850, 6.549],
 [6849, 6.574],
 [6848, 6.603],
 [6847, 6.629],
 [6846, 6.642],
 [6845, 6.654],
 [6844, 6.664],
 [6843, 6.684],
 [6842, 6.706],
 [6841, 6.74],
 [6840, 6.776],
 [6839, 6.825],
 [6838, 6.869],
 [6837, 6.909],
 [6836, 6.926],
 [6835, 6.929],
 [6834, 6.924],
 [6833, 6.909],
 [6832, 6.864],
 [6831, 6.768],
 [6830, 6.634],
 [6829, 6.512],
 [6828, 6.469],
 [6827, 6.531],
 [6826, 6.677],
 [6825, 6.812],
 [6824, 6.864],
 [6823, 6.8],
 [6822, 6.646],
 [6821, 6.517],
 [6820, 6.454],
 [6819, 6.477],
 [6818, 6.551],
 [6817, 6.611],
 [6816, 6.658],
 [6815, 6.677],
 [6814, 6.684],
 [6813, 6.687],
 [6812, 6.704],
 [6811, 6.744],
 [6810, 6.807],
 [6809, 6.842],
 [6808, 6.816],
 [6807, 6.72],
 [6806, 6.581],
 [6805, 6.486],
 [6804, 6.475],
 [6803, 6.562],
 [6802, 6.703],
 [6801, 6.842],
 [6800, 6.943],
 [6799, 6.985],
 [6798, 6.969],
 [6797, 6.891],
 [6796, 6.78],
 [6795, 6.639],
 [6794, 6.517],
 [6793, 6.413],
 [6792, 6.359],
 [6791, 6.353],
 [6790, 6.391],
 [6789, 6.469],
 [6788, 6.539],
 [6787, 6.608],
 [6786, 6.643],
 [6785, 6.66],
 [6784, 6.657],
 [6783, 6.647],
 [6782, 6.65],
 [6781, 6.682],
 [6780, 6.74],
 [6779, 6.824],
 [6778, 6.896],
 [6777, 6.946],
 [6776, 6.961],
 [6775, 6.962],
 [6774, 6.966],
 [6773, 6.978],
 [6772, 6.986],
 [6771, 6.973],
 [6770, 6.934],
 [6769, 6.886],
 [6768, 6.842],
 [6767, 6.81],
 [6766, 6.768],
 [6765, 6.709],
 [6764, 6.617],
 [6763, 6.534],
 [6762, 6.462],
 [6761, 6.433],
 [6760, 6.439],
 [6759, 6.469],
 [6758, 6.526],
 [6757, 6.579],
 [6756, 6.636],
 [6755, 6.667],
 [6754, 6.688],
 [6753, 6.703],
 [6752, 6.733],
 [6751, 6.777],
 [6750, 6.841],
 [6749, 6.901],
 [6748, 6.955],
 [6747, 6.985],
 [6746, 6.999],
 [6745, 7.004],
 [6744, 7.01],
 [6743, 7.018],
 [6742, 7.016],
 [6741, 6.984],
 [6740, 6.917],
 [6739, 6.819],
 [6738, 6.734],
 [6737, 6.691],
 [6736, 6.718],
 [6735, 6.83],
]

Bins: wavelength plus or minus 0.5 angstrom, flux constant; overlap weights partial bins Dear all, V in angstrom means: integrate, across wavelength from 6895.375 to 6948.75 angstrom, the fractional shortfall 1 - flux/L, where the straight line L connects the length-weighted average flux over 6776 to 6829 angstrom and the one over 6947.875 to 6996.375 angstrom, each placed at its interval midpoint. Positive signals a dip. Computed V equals -1.1 angstrom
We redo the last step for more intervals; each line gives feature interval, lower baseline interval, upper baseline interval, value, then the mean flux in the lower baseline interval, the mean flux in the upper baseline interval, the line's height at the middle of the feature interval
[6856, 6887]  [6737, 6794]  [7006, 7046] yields 0.55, 6.74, 6.96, 6.83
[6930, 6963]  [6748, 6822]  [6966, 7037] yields -0.99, 6.69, 7.03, 6.94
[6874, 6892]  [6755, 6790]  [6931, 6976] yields 0.67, 6.71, 7.23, 7.03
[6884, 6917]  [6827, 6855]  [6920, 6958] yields 0.48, 6.71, 7.18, 6.99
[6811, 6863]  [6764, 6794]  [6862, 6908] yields 0.54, 6.73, 6.78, 6.75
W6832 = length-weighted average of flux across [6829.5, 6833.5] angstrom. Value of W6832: 6.79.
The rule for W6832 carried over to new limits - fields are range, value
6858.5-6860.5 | 6.66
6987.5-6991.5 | 6.79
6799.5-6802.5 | 6.83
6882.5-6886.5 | 6.77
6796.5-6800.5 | 6.95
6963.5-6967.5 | 7.49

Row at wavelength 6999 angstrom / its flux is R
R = 7.01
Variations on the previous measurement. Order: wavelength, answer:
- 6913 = 6.992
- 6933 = 7.023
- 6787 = 6.608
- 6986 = 6.997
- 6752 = 6.733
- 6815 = 6.677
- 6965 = 7.515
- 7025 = 6.537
